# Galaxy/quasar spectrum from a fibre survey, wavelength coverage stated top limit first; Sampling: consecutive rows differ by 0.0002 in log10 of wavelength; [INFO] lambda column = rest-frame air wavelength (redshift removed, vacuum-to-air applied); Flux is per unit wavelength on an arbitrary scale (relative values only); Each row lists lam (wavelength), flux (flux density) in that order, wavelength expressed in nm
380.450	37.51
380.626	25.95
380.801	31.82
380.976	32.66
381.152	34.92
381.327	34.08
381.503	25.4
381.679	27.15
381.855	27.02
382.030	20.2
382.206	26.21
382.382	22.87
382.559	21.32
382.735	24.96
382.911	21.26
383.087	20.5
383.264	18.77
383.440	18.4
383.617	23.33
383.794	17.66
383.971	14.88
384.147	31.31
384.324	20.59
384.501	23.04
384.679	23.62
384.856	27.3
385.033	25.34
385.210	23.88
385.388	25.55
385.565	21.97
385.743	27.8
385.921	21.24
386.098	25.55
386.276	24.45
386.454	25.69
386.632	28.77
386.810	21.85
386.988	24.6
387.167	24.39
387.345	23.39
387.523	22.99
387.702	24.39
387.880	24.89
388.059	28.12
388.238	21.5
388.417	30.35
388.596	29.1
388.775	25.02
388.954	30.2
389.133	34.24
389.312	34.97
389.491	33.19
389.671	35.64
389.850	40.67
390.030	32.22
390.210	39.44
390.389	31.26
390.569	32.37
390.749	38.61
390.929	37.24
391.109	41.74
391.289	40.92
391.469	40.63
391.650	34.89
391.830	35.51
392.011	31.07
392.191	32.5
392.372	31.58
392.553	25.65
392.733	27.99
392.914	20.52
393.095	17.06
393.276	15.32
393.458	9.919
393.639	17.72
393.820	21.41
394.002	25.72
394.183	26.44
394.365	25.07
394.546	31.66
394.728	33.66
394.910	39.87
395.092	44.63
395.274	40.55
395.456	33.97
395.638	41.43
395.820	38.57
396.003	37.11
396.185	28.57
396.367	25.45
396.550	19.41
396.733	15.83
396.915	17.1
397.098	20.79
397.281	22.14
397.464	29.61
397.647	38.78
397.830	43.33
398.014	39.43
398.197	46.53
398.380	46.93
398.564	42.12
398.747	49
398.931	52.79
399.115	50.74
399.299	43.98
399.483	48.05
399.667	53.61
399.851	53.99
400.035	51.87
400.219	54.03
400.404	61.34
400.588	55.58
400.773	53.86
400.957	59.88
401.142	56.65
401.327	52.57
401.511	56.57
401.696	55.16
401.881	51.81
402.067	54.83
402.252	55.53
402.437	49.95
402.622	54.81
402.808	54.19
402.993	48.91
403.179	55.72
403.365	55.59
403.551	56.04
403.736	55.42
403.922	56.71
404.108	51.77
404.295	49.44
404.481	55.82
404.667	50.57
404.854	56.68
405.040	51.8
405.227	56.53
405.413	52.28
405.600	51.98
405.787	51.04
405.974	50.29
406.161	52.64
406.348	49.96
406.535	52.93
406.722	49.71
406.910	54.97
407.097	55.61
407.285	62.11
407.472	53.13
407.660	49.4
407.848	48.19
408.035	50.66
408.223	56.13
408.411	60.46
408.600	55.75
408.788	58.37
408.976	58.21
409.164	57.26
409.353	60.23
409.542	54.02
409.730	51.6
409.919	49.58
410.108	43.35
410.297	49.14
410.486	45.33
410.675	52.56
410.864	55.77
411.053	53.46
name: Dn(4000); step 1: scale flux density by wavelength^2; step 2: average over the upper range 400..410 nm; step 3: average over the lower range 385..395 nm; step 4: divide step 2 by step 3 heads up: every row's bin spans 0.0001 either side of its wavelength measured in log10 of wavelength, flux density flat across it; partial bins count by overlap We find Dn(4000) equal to 2.05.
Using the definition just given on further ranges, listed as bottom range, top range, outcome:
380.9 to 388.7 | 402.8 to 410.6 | 2.42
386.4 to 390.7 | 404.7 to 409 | 2.01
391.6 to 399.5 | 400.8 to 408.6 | 1.75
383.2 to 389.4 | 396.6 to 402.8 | 2.01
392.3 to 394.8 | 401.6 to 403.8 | 2.41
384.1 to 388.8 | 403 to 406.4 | 2.34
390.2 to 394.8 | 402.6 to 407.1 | 1.94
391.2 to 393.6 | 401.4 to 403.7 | 2.06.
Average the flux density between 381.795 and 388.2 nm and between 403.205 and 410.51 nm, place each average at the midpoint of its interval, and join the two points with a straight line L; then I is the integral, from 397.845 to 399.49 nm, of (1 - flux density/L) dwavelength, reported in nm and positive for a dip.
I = -0.16 nm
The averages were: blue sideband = 23.5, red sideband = 53.4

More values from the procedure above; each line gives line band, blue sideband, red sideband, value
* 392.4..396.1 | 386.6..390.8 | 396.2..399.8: 0.597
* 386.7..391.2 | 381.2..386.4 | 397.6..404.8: 0.255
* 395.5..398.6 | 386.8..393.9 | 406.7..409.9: 0.522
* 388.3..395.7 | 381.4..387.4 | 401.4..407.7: 0.655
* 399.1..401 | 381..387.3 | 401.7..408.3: -0.282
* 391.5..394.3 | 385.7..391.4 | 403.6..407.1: 0.820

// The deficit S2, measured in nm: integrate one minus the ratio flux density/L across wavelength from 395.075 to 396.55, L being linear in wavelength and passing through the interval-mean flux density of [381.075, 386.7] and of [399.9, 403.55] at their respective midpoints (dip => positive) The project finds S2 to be 0.32 nm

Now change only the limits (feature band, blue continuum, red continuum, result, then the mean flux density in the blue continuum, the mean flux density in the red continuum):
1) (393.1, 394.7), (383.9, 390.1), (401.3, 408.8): 0.66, 26.7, 53.7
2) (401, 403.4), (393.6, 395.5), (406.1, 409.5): -0.50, 31.3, 54.8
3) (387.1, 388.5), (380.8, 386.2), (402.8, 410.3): 0.23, 24.4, 53.6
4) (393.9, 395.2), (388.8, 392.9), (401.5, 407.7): 0.23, 34.2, 53.5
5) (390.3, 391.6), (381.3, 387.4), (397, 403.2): -0.12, 23.7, 48.9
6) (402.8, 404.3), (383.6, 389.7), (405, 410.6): -0.20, 25.7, 53.1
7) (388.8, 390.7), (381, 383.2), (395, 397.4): -0.44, 25.6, 29.6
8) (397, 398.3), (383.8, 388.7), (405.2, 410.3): 0.18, 24.6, 53.4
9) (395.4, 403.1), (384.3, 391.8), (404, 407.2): 0.01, 29.3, 52.6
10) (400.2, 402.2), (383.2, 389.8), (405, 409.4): -0.43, 25.5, 54.1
